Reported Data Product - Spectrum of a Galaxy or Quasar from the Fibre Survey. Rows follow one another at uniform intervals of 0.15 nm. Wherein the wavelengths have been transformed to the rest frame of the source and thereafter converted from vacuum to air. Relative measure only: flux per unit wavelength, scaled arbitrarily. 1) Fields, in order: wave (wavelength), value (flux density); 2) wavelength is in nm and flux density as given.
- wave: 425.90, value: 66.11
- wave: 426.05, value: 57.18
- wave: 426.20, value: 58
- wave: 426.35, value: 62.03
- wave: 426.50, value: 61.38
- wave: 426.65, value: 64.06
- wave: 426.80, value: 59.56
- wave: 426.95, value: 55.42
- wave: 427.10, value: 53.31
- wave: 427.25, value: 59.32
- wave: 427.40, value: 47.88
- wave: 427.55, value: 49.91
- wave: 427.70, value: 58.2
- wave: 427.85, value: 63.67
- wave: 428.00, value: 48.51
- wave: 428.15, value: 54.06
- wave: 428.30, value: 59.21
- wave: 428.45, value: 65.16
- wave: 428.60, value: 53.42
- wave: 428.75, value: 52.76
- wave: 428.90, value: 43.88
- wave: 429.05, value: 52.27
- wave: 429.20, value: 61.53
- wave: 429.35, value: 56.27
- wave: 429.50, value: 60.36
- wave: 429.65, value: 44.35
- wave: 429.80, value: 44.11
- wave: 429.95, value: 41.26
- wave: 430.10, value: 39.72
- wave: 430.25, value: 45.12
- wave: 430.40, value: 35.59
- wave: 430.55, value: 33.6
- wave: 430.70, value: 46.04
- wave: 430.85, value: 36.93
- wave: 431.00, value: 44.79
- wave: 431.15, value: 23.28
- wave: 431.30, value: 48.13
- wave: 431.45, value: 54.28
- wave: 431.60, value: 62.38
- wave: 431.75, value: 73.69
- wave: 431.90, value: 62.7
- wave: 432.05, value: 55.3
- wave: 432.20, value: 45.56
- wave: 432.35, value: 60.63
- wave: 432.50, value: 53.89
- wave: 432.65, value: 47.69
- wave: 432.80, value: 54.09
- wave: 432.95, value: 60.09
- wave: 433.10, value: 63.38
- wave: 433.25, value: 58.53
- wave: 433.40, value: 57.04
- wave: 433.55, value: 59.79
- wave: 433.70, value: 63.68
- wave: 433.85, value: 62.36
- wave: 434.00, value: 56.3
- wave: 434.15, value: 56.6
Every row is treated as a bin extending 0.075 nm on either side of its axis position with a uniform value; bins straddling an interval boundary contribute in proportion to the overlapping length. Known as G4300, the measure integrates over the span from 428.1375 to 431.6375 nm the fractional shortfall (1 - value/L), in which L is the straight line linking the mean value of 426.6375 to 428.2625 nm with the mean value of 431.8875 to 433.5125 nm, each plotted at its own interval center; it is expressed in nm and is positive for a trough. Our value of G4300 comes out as 0.49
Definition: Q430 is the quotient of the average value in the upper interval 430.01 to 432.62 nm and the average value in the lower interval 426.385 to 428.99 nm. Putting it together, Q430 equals 0.86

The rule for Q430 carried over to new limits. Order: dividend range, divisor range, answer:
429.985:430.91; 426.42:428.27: 0.70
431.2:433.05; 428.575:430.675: 1.19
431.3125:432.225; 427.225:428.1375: 1.09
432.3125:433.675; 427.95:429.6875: 1.05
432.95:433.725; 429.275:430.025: 1.22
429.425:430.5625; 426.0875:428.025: 0.76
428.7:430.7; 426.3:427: 0.77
